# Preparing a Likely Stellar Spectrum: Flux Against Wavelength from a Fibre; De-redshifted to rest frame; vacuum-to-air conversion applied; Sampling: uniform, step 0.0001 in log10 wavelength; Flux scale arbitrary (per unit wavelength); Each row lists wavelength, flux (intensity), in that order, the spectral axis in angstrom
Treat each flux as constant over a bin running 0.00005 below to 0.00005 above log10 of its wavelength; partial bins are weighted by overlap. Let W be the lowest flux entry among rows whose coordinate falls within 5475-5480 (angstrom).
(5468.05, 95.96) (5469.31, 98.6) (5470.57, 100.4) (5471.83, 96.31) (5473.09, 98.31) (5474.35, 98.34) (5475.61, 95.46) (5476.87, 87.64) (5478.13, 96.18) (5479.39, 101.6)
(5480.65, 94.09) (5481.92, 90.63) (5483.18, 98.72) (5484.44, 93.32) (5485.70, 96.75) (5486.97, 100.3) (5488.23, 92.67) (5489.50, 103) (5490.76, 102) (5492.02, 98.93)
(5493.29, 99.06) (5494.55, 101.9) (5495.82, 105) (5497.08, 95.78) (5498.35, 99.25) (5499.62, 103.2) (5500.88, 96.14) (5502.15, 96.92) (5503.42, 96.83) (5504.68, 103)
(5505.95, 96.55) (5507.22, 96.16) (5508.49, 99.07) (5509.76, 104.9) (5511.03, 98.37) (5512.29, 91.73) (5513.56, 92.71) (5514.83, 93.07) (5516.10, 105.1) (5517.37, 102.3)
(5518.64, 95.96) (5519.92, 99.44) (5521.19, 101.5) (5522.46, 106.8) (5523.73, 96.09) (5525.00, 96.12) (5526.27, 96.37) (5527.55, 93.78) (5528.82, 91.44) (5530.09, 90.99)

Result 87.64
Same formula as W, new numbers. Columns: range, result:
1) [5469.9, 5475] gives 96.31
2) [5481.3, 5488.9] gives 90.63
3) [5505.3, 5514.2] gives 91.73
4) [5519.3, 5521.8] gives 99.44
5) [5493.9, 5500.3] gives 95.78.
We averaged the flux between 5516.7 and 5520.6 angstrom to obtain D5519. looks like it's 99.1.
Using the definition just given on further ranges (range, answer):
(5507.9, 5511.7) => 101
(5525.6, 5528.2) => 95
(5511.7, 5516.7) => 95.6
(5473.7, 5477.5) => 93.9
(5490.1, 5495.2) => 101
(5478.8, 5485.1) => 95.7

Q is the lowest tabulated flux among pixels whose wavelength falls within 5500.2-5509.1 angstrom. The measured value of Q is 96.14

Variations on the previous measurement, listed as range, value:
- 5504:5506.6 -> 96.55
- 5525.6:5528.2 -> 93.78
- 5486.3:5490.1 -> 92.67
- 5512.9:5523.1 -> 92.71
